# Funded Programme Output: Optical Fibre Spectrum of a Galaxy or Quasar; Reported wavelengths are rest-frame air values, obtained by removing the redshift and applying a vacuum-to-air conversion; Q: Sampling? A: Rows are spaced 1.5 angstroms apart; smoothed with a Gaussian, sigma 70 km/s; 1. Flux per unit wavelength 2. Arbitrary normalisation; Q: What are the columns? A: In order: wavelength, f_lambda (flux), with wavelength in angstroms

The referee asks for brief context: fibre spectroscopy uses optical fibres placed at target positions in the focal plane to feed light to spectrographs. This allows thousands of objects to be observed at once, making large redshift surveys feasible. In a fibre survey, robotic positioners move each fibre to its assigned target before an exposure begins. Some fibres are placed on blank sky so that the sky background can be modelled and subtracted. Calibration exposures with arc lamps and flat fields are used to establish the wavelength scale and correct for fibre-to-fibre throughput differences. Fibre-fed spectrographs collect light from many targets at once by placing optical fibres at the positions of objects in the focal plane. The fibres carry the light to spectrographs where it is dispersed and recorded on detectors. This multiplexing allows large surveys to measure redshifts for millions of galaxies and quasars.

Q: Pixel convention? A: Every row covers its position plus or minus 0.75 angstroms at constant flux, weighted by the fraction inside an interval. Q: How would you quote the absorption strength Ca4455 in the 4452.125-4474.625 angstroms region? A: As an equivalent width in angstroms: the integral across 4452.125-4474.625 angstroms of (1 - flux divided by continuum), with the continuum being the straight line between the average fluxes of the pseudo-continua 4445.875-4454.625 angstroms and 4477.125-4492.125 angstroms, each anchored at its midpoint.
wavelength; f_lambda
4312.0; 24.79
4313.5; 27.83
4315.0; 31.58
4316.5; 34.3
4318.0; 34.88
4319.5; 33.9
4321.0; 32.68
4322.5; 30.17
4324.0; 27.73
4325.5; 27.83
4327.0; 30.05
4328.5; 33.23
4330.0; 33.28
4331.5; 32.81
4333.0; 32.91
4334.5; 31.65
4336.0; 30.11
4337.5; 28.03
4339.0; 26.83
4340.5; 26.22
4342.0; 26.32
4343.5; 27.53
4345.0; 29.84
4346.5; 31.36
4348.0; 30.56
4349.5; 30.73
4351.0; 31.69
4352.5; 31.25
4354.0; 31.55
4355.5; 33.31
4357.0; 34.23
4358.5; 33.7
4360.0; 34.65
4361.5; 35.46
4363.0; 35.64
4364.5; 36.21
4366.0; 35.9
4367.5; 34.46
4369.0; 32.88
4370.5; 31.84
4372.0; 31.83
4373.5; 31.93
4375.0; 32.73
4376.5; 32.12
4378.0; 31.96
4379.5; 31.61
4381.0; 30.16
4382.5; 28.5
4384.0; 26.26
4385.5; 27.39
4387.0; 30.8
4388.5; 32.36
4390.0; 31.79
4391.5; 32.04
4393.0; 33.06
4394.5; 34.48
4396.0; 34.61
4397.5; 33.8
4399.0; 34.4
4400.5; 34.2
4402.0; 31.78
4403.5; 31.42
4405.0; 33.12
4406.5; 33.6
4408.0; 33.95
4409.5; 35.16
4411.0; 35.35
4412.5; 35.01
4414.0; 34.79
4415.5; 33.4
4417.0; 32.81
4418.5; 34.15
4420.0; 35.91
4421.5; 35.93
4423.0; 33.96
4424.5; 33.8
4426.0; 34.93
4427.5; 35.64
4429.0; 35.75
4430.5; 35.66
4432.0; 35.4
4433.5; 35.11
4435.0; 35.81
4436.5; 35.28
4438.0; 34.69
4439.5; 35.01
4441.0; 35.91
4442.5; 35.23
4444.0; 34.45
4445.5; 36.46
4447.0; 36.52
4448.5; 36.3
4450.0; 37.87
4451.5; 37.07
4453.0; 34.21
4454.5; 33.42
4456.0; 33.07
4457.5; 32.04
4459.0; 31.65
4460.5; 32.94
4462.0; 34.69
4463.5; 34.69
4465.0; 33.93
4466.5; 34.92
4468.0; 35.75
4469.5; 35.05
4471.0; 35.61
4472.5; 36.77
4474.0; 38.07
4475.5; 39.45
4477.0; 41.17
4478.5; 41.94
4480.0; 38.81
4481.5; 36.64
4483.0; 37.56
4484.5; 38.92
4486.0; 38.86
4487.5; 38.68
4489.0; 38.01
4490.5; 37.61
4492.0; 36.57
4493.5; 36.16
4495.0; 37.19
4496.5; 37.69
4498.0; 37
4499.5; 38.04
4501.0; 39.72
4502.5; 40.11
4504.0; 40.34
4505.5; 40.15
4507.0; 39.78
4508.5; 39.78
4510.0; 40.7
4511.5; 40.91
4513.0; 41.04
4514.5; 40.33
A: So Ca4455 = 1.6 angstroms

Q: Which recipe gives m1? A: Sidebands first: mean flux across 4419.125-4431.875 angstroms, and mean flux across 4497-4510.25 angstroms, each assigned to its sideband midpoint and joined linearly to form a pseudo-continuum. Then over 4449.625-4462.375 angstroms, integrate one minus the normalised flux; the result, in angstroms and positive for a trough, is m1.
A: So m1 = 1.0 angstroms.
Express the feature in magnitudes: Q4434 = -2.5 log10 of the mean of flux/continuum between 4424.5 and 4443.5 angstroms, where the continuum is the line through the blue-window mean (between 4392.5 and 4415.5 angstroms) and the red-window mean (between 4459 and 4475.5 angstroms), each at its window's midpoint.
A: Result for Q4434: -0.02 mag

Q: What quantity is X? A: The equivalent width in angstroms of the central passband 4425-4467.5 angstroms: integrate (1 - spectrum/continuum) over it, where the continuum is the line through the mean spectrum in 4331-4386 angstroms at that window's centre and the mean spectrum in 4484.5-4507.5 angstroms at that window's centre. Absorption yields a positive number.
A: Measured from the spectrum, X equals 1.07 angstroms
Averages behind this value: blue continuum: 31.4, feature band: 34.9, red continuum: 38.4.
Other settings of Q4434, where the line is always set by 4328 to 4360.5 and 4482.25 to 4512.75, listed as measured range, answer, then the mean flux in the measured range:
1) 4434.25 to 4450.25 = 0.007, 35.7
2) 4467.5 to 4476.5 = 0.015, 36.9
